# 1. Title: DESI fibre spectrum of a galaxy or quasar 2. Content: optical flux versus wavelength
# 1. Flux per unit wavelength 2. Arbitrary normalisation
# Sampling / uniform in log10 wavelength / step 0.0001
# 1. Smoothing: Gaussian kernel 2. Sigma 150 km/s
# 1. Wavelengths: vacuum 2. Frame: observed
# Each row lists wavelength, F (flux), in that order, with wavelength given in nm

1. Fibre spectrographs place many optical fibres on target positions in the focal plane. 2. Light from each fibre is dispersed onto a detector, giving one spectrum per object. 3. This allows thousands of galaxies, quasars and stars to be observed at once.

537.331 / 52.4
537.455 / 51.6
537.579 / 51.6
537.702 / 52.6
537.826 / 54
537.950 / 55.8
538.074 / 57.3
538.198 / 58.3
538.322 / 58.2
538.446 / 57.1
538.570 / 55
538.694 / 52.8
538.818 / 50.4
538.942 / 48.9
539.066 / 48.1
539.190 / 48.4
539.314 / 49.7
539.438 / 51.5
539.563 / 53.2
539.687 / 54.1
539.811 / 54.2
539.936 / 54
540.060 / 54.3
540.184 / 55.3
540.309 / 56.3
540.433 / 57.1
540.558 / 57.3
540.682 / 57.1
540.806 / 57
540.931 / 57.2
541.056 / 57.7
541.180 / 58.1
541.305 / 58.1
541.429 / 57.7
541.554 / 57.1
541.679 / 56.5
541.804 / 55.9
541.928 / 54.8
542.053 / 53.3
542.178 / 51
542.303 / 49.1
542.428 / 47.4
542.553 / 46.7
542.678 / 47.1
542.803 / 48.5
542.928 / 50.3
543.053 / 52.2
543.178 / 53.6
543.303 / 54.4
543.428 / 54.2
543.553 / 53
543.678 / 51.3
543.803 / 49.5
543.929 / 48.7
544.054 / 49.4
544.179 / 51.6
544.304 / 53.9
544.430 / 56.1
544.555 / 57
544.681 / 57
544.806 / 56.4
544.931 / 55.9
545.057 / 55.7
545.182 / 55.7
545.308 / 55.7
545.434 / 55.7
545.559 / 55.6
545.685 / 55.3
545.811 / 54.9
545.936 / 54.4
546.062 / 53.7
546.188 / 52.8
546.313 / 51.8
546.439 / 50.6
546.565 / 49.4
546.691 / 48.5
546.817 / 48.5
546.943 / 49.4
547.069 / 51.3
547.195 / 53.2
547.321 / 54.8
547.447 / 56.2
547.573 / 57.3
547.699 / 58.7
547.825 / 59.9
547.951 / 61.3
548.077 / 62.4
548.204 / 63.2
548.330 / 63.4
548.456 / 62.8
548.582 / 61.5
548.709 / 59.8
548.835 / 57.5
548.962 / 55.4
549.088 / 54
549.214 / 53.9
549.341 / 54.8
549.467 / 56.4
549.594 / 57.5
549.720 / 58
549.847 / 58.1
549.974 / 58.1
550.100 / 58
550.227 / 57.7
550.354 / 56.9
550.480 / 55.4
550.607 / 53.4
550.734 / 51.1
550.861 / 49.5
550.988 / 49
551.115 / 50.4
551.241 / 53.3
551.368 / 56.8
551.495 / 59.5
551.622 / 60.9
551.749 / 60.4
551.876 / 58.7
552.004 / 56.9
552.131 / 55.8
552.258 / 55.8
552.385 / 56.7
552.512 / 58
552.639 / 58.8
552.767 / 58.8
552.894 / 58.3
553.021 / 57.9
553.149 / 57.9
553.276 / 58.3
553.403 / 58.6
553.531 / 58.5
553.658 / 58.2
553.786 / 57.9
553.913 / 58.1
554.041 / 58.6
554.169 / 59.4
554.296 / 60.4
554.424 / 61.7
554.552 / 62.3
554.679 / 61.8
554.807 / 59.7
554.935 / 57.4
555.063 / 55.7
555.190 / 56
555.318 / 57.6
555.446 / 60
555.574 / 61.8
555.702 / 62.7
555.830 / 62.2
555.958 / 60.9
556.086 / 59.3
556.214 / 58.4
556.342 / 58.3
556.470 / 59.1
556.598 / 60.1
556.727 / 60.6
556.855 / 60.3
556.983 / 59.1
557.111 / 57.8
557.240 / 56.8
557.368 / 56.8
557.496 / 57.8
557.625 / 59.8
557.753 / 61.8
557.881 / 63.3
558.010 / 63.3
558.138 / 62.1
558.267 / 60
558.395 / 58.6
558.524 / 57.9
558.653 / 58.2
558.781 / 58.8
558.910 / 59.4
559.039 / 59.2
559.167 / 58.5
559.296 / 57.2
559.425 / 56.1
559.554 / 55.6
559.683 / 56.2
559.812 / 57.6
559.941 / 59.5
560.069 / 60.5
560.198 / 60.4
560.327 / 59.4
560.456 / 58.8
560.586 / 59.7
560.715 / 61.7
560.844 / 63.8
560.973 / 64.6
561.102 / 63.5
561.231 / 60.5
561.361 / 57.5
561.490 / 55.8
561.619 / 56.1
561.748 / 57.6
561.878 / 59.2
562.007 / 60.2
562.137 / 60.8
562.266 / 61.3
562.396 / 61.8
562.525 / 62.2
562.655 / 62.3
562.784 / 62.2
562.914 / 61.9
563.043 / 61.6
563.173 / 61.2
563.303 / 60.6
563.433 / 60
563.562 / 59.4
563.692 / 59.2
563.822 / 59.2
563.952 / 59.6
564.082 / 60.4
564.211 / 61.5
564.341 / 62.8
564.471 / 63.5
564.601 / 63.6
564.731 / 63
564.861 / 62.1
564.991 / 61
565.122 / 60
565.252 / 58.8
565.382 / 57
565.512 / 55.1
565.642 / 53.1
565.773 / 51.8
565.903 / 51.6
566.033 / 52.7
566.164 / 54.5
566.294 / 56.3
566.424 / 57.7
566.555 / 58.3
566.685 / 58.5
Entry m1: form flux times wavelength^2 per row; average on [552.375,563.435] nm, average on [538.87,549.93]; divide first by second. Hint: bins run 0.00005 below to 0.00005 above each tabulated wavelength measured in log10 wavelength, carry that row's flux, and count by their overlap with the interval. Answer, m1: 1.1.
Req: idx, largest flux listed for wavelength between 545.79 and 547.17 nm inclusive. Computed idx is 54.9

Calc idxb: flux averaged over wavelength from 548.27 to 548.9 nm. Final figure 60.9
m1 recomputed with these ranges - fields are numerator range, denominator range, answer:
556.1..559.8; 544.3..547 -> 1.15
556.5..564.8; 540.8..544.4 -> 1.21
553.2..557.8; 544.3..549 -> 1.09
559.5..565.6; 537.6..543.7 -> 1.21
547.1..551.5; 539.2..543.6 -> 1.09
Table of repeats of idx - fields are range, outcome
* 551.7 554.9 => 62.3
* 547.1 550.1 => 63.4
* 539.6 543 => 58.1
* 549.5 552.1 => 60.9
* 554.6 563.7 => 64.6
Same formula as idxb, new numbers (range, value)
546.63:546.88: 48.5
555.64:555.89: 62.4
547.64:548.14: 60.6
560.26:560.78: 59.8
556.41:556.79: 59.8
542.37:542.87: 47.4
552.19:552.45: 56.4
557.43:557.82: 59.9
